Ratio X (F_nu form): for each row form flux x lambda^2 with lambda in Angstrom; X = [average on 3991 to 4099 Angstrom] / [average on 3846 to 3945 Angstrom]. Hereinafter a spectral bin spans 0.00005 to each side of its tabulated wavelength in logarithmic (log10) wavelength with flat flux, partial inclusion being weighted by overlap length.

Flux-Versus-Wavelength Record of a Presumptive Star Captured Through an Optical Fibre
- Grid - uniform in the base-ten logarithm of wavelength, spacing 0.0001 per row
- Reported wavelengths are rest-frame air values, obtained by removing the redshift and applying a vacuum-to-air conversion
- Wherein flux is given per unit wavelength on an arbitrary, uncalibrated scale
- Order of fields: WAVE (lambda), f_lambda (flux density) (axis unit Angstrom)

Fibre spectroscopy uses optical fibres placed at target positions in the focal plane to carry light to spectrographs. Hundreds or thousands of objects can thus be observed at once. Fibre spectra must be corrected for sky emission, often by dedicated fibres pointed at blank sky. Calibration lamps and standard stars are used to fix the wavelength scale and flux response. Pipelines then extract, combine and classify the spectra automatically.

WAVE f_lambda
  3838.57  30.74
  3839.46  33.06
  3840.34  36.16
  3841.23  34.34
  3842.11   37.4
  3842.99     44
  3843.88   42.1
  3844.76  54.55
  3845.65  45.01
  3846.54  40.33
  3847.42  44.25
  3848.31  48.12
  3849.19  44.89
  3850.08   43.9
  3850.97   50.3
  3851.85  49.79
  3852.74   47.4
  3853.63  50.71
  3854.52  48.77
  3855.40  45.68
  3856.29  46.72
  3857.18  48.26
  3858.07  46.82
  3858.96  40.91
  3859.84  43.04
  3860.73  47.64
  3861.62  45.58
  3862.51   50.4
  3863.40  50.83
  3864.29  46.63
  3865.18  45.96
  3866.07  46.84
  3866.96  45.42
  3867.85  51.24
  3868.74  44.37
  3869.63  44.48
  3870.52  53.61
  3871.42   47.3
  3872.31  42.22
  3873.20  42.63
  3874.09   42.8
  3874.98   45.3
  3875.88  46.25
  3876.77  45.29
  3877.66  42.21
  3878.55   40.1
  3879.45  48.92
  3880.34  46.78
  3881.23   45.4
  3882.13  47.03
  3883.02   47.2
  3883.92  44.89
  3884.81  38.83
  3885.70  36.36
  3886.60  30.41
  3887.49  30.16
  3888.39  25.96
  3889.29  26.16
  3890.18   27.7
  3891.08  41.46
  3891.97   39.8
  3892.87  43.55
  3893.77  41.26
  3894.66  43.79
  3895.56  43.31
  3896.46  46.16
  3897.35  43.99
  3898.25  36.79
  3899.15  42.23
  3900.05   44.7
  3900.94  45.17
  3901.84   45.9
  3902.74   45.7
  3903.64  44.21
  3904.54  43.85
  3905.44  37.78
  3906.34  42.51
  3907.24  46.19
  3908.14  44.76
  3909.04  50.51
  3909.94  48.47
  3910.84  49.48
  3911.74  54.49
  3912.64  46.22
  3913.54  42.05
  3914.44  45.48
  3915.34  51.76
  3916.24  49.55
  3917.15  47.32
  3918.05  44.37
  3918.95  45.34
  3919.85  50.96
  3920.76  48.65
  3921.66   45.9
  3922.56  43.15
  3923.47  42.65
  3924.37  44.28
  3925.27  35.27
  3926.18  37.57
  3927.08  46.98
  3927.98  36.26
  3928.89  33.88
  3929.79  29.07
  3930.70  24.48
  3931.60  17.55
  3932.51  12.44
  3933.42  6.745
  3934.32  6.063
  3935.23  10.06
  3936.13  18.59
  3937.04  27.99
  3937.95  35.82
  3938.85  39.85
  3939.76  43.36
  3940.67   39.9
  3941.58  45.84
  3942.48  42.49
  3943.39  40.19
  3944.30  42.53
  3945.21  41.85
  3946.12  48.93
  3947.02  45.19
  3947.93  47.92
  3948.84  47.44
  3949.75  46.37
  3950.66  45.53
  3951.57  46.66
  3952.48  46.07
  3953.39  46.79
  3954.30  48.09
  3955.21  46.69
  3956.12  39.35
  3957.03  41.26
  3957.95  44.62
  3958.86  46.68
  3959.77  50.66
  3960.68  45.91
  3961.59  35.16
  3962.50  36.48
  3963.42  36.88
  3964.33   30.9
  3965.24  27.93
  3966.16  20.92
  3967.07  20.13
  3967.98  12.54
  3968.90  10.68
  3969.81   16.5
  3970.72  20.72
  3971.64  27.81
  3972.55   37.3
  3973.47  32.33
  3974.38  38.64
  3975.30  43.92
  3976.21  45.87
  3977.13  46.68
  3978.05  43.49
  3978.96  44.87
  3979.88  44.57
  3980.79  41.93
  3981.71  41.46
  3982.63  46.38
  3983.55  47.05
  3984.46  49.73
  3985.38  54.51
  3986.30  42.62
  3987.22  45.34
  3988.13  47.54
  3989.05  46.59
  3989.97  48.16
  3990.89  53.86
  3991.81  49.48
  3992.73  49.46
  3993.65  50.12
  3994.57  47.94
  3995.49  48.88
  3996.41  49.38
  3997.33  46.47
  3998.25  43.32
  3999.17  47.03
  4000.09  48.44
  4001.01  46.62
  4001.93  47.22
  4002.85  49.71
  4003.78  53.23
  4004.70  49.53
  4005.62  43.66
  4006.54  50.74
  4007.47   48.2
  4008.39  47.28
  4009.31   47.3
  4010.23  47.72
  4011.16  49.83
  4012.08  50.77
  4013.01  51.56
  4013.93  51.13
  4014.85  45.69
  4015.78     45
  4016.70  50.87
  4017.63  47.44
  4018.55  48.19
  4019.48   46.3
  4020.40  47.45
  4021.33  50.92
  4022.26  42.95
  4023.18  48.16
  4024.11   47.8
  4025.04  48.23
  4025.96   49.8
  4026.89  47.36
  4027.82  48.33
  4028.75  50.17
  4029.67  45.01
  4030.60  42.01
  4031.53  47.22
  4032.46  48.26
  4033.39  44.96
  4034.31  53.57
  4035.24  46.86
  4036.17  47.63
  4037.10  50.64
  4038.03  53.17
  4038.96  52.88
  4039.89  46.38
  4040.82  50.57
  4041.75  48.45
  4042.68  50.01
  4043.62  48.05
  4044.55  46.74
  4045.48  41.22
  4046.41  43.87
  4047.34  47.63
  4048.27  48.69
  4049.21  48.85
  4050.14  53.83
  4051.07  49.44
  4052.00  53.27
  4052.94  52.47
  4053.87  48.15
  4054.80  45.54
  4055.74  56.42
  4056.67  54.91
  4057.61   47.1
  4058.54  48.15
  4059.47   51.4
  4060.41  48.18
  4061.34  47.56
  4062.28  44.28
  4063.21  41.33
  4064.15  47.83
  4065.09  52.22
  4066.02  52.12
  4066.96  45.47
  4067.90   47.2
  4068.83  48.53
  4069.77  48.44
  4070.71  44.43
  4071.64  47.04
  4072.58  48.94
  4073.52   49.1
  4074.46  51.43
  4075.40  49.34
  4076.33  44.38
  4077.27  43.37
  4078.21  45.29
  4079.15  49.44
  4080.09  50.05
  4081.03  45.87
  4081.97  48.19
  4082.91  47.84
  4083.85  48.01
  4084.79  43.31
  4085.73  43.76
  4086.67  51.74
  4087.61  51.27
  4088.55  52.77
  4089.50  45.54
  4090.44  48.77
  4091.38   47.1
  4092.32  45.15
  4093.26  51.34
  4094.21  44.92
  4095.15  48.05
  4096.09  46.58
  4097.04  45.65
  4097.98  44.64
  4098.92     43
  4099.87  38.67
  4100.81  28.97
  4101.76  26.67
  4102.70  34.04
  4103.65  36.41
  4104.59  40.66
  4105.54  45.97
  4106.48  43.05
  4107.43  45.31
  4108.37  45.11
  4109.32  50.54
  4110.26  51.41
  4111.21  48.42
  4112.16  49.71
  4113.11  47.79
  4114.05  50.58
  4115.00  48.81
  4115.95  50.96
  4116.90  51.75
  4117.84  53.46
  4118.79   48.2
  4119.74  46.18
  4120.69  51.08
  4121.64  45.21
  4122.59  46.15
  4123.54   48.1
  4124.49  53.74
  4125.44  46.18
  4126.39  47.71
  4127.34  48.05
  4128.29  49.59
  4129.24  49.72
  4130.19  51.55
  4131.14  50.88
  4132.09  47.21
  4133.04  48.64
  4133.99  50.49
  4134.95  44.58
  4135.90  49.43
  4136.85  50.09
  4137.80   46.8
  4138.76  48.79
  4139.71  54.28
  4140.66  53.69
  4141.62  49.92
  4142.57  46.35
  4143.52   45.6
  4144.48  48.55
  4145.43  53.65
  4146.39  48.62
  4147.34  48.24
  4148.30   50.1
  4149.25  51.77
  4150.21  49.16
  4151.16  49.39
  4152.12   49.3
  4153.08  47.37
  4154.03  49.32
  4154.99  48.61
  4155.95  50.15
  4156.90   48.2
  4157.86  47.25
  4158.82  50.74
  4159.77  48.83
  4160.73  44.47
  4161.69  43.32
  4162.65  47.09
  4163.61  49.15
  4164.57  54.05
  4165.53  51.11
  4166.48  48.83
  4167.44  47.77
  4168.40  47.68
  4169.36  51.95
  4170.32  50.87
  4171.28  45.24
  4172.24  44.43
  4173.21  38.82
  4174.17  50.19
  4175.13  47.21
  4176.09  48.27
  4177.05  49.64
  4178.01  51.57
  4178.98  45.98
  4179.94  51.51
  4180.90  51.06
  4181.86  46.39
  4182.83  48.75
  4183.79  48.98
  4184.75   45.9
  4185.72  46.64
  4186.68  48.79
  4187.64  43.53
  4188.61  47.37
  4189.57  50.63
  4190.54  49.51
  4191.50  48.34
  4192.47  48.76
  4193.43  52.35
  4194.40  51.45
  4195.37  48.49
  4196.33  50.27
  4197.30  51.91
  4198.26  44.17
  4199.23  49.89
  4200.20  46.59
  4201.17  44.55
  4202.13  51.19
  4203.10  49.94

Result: 1.25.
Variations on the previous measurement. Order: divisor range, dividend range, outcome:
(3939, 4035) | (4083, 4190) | 1.16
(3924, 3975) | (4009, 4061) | 1.46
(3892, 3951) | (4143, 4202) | 1.36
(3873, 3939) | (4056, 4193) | 1.35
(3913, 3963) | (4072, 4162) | 1.31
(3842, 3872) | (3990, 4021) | 1.12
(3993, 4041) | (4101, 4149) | 1.04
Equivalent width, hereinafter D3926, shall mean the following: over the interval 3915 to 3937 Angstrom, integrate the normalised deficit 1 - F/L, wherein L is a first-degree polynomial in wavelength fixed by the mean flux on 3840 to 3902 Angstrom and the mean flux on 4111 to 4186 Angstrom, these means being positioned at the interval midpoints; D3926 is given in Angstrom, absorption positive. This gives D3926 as 5.08 Angstrom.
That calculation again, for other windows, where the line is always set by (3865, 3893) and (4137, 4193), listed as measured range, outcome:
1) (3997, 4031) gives -2.1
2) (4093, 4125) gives 1.2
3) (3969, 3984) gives 2.1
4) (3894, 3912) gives -1.0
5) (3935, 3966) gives 2.2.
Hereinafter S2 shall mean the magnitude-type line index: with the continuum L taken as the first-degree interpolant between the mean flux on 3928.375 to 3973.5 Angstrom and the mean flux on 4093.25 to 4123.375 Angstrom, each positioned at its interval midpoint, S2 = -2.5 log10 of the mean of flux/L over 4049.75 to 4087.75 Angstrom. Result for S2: -0.14 mag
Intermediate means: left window 34.2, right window 45.2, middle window 48.4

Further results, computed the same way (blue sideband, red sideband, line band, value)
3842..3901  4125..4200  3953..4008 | 0.09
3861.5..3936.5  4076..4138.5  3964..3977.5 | 0.44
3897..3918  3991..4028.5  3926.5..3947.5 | 0.40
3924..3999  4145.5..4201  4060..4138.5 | -0.04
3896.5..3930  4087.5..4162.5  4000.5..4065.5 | -0.06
